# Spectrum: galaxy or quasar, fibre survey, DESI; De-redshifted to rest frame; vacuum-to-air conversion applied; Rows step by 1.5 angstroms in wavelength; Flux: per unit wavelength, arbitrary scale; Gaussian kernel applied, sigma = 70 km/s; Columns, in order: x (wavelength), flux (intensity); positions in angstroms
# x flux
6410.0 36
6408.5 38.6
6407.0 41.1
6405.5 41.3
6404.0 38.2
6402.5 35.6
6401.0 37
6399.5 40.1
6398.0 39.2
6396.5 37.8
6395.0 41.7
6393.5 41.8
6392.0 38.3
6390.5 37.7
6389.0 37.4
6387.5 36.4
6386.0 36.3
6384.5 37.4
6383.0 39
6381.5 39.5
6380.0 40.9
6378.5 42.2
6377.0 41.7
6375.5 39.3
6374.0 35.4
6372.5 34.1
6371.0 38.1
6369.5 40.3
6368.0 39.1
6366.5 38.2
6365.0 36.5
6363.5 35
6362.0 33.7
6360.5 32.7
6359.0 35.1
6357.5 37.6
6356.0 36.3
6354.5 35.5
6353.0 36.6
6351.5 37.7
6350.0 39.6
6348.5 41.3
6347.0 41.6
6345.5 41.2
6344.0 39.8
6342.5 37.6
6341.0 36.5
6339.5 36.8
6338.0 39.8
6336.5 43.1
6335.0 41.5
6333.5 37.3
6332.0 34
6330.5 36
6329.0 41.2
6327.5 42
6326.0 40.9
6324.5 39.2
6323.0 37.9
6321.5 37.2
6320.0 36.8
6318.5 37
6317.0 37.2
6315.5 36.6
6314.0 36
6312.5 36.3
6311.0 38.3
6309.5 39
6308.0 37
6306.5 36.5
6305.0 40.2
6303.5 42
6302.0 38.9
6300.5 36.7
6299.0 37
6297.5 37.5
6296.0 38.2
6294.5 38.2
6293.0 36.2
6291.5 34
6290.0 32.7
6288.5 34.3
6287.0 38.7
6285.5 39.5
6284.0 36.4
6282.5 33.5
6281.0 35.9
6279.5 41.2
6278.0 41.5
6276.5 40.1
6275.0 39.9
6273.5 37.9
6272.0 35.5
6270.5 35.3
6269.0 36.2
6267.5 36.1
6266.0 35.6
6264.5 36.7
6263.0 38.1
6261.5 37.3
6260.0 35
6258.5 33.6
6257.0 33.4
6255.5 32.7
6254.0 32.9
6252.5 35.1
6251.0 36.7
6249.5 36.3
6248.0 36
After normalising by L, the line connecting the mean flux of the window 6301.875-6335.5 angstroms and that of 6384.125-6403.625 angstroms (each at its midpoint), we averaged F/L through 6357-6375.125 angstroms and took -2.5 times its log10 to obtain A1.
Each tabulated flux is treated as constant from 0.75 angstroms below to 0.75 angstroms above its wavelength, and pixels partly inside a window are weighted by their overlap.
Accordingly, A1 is 0.05 mag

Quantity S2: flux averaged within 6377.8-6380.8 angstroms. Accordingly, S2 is 41.5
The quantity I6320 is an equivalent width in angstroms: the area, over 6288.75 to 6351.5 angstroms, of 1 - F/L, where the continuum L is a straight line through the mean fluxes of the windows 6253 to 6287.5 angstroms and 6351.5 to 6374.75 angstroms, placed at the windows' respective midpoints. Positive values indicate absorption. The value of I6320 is -2.9 angstroms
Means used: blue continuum 36.6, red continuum 36.3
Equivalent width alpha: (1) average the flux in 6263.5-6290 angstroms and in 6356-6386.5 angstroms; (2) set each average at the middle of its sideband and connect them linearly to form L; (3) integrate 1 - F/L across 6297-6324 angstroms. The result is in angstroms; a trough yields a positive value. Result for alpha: -0.26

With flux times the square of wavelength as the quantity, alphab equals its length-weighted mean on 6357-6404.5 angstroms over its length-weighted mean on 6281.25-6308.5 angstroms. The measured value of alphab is 1.05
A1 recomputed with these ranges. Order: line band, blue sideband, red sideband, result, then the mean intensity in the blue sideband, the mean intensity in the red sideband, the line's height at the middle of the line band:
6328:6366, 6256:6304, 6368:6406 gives 0.01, 36.9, 38.7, 38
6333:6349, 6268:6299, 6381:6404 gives -0.05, 37.1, 38.3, 37.8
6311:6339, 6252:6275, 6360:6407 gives -0.04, 35.6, 38.2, 36.9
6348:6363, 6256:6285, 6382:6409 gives 0.04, 36.8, 38.6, 38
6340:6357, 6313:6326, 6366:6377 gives -0.02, 37.4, 38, 37.8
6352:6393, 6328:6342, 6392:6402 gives 0.05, 38.5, 39.4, 39.1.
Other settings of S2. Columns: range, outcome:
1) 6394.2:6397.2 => 39.8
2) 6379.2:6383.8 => 39.8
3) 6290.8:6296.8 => 36.7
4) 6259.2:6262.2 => 36.1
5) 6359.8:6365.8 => 34.5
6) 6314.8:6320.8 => 36.9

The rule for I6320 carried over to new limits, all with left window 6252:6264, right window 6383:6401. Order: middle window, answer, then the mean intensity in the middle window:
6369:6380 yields -0.24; 38.8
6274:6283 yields -0.88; 38.8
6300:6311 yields -0.77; 38.6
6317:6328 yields -0.59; 38.5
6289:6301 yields -0.15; 36.3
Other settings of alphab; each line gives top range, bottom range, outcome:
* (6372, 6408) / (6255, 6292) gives 1.10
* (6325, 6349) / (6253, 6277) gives 1.12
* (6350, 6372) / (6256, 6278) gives 1.03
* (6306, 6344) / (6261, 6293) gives 1.05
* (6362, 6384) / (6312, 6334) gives 1.03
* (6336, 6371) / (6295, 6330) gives 1.00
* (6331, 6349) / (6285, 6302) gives 1.08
